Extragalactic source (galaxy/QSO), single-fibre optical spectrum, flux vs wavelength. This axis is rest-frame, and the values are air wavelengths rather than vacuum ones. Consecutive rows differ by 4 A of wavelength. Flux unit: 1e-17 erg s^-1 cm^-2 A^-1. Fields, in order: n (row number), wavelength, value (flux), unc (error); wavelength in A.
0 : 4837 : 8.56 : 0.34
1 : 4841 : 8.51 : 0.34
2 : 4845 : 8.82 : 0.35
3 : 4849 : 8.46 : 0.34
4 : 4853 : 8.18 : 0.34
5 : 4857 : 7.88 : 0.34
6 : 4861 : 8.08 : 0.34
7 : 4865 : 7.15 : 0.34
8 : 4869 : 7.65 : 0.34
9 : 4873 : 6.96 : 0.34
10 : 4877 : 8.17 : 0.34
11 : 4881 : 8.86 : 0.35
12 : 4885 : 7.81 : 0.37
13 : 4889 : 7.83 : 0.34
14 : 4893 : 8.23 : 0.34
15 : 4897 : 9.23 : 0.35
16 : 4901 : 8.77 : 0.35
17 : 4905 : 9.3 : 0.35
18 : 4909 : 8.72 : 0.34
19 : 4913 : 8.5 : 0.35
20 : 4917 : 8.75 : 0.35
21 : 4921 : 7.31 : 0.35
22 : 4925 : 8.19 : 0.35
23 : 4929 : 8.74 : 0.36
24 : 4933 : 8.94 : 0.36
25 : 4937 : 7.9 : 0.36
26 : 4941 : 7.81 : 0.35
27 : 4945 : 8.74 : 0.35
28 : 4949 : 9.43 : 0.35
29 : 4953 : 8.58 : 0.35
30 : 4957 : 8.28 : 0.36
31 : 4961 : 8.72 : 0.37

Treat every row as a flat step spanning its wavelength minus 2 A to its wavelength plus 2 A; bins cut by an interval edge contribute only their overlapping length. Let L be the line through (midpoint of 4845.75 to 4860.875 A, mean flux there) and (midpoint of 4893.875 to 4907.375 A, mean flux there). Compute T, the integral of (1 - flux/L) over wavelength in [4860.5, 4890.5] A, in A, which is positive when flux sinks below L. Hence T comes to 2.8 A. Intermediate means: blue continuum 8.22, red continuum 9.02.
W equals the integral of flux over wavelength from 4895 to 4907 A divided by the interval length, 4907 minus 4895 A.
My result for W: 9.1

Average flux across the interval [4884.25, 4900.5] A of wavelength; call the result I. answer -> 8.36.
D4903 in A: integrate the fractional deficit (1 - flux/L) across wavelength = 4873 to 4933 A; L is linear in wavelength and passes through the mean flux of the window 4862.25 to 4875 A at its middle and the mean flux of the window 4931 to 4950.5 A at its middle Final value -4.1 A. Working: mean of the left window 7.3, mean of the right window 8.54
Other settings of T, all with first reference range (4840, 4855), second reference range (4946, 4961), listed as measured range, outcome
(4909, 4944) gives 1.54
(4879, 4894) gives 0.71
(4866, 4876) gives 1.37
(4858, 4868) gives 1.04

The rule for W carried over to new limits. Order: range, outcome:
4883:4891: 7.82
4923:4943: 8.32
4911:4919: 8.62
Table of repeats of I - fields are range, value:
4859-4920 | 8.25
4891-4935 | 8.61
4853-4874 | 7.63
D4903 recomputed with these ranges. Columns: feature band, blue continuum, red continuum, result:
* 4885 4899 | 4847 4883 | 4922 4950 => -0.4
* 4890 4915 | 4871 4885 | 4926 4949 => -1.7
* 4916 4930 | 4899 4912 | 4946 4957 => 1.1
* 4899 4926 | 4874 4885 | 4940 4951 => -0.1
